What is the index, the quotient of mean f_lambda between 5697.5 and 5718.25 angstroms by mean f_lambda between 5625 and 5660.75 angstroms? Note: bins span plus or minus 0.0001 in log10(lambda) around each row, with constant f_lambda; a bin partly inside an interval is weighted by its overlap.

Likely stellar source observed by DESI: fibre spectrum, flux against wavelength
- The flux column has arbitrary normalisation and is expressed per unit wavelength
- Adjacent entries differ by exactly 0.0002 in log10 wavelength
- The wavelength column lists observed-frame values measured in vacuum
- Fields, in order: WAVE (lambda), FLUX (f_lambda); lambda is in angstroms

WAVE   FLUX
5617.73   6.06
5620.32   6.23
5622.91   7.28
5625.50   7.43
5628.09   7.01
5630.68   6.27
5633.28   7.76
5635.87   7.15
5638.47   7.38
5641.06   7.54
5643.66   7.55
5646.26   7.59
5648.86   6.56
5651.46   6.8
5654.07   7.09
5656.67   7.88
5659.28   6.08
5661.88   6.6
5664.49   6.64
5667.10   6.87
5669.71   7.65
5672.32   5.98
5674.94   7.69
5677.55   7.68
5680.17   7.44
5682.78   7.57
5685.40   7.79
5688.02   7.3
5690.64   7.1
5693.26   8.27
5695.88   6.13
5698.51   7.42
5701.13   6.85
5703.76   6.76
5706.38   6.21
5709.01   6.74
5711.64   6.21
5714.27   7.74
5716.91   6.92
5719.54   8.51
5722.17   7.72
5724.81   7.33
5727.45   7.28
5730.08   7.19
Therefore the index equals 1.0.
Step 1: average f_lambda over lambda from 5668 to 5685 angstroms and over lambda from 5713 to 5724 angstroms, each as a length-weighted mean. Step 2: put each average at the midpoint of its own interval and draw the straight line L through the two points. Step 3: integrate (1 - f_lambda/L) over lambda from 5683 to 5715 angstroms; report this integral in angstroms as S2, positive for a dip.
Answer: 2.1 angstroms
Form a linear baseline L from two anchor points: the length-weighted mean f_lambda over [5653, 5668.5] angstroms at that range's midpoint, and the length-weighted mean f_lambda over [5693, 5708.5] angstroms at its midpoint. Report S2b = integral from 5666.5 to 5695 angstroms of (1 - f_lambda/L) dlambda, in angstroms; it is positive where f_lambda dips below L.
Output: -2.2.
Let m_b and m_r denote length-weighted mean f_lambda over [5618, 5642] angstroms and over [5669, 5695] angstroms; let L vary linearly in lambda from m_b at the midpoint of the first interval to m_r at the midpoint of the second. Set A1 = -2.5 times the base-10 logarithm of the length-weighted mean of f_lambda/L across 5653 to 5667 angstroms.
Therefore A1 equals 0.06 mag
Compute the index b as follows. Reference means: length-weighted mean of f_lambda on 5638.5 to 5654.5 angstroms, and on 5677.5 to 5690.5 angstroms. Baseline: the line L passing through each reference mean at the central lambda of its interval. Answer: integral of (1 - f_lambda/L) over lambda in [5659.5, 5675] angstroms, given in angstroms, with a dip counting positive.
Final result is 1.2 angstroms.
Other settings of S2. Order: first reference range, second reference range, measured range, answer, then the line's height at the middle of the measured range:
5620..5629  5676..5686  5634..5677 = 1.6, 7.37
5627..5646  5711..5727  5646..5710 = 2.5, 7.35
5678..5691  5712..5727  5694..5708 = 1.4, 7.5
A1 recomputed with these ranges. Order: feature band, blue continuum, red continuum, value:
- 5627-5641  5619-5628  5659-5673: -0.04 mag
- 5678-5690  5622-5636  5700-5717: -0.10 mag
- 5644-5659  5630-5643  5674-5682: 0.04 mag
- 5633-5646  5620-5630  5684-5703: -0.06 mag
